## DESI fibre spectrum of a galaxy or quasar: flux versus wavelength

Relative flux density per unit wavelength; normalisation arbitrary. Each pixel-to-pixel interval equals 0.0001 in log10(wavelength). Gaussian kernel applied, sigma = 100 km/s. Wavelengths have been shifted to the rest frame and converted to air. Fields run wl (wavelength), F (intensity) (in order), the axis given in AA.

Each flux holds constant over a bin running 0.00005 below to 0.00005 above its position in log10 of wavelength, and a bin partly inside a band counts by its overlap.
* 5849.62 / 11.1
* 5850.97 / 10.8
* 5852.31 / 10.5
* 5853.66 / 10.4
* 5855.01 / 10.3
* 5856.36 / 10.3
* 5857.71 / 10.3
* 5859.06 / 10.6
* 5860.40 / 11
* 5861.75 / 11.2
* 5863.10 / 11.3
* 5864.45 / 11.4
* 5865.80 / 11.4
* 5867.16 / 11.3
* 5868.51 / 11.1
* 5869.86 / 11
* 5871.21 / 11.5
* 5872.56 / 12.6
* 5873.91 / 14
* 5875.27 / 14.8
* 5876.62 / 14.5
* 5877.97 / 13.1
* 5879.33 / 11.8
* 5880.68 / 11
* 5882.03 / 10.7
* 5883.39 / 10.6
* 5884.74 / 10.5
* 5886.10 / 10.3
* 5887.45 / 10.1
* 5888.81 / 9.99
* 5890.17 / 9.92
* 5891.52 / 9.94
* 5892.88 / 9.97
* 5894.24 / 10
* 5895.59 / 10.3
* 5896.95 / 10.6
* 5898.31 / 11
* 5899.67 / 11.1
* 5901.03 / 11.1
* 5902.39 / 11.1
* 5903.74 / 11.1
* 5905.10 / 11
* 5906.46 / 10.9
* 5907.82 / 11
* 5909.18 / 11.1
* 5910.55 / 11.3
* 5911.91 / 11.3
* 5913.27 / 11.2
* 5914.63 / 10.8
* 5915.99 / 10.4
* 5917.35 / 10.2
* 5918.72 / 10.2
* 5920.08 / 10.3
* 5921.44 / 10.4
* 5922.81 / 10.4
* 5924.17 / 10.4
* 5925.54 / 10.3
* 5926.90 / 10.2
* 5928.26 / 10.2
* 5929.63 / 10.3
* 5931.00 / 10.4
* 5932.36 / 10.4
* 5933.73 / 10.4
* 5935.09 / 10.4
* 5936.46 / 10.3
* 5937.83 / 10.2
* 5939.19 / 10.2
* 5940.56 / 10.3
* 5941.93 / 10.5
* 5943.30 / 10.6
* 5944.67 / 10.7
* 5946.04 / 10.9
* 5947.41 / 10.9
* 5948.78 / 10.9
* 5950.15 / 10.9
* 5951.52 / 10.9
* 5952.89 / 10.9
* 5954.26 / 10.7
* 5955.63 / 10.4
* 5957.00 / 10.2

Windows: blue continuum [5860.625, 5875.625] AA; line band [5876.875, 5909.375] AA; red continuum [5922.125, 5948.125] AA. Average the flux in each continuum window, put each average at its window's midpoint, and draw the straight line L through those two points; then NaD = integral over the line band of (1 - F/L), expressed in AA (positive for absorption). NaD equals 1.5 AA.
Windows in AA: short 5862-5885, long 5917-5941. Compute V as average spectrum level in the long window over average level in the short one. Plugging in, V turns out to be 0.9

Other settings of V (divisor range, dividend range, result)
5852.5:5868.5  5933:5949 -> 0.97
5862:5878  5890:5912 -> 0.88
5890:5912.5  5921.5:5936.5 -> 0.96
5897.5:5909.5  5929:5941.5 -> 0.94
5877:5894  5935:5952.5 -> 0.99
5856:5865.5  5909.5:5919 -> 0.99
